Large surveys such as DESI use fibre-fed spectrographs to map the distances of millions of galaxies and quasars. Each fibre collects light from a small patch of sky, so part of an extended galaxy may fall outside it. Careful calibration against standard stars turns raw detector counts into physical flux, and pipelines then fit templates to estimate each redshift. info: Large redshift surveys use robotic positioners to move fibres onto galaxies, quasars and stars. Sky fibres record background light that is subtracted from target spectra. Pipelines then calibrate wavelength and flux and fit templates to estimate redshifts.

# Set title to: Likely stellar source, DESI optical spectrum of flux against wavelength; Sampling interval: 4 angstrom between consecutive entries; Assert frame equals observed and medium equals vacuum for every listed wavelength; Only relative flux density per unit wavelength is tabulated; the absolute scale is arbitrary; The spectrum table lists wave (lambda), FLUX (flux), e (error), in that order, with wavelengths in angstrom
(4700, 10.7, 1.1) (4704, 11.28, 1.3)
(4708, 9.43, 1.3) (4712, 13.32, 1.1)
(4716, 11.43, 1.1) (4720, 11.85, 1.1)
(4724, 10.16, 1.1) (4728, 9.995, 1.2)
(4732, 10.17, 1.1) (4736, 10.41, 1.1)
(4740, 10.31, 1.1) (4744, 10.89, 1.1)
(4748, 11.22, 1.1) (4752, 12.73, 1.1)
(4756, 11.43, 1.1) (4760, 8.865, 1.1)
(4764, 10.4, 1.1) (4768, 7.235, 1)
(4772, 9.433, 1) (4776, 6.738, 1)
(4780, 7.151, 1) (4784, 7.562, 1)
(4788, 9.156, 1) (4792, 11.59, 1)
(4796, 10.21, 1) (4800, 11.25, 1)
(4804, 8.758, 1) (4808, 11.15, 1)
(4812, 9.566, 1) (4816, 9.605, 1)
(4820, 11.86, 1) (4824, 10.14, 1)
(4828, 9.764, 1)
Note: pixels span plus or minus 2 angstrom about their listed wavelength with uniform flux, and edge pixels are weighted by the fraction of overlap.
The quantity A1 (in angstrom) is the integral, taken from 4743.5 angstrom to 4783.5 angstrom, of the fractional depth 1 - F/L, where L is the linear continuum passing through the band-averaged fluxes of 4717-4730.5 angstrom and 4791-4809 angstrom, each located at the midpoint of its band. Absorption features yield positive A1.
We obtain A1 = 4.2 angstrom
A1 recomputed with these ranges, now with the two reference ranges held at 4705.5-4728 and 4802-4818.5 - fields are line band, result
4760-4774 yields 1.93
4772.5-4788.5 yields 4.01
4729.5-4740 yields 0.58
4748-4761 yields -0.73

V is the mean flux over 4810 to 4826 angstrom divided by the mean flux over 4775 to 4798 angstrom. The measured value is 1.2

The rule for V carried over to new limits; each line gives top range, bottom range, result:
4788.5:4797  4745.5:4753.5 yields 0.90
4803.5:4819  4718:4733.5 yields 0.95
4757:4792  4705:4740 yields 0.79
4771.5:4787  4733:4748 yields 0.72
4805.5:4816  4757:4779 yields 1.18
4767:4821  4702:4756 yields 0.85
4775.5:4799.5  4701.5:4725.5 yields 0.80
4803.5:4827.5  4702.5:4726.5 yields 0.91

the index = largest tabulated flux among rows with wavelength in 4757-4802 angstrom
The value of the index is 11.59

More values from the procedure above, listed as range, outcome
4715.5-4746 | 11.85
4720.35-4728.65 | 10.16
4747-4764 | 12.73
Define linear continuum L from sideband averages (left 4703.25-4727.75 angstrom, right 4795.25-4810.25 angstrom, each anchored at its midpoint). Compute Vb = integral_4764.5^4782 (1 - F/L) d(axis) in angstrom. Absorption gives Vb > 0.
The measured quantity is 4.5 angstrom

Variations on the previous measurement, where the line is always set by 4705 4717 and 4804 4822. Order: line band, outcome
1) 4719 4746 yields 1.6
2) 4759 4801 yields 6.6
